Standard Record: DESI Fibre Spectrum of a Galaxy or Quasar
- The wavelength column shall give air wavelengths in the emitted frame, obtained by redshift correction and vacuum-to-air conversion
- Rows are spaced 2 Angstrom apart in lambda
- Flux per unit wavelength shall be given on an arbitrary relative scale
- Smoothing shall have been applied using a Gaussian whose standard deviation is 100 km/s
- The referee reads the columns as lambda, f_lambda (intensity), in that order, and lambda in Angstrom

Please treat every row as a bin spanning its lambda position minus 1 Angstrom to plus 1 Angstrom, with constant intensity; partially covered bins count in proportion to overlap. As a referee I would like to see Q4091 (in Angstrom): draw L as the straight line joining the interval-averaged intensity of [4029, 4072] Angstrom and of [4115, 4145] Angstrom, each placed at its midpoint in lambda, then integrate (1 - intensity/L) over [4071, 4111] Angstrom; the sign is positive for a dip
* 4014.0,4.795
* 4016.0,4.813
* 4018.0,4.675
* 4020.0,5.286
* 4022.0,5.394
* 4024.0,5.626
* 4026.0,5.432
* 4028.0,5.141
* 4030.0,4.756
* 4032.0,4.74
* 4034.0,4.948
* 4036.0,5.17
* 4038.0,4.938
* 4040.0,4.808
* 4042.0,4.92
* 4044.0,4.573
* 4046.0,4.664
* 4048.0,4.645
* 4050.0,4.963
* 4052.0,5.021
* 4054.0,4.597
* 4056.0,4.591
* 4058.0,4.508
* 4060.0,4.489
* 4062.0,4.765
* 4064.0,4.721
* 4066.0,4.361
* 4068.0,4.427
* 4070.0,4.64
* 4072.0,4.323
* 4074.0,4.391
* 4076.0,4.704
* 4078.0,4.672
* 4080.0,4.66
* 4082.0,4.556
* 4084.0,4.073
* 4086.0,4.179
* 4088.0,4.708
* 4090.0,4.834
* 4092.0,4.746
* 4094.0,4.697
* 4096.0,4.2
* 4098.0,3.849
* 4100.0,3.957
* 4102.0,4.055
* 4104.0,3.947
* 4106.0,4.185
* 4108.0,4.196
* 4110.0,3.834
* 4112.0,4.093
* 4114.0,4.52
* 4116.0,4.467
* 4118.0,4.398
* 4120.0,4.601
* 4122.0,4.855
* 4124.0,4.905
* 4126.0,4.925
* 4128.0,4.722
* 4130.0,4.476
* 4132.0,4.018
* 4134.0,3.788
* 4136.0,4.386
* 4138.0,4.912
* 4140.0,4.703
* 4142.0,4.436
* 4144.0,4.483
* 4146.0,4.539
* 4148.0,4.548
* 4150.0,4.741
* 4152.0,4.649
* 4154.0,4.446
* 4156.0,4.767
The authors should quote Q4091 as 2.5 Angstrom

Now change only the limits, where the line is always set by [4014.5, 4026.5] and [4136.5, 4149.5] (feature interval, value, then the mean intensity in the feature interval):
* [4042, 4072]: 2.20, 4.64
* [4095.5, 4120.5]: 3.13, 4.17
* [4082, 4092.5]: 0.78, 4.5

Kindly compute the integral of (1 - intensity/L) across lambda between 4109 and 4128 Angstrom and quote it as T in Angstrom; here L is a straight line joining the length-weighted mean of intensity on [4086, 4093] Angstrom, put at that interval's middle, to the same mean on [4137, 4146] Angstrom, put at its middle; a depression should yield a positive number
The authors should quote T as 0.5 Angstrom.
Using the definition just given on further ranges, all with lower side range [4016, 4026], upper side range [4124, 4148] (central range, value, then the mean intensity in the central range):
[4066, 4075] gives 0.88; 4.44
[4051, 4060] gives 0.63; 4.66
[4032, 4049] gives 0.91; 4.83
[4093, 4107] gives 1.79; 4.13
